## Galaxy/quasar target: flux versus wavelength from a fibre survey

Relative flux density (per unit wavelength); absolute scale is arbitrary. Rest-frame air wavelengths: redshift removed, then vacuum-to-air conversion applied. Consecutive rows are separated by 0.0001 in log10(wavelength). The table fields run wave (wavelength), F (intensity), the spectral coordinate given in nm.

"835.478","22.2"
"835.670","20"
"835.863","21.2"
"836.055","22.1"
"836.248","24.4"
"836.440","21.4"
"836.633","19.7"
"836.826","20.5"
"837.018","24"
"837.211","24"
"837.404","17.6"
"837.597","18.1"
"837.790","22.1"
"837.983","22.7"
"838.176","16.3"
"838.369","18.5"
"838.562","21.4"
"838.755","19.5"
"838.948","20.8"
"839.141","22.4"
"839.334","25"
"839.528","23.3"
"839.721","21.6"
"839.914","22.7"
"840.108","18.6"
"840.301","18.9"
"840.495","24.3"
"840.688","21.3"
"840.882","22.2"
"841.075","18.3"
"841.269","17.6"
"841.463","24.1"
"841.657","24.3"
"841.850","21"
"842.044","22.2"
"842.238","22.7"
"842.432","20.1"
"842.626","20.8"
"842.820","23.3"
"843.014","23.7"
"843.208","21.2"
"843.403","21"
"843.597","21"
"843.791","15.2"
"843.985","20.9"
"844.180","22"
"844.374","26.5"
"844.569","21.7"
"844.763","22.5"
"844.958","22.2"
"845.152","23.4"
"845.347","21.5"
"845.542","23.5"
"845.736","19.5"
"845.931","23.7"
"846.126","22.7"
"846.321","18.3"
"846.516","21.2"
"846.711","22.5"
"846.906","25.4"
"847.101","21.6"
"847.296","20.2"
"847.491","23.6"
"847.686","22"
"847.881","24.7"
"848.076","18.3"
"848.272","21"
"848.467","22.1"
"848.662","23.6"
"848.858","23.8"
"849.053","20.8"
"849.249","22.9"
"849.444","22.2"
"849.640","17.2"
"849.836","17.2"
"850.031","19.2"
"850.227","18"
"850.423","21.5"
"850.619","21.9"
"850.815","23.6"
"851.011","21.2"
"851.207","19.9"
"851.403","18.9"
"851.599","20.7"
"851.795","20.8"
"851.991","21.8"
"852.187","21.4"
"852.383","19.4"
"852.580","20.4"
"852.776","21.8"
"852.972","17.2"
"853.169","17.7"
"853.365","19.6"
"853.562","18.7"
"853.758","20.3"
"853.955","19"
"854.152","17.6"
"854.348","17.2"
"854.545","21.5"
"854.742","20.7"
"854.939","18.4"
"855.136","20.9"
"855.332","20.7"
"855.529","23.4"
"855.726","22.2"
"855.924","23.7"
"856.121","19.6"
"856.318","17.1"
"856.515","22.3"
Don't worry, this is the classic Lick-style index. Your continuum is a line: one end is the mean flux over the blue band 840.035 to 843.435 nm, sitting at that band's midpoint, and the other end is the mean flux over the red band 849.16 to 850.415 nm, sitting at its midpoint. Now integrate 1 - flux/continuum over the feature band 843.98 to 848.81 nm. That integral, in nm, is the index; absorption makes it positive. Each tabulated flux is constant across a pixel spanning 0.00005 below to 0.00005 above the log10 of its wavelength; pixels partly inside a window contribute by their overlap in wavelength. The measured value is -0.44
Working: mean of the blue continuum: 21.5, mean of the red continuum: 19.6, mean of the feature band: 22.2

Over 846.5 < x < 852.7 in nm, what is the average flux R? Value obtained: 21.2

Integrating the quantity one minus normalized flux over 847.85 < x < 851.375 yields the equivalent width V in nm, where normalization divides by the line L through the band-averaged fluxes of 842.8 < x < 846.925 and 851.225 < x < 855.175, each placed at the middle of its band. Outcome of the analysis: -0.06 nm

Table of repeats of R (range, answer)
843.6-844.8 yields 21.4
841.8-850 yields 21.7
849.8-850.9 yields 20.4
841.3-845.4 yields 21.9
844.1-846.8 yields 22.2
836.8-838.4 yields 20.5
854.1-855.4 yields 19.6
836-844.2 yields 21.2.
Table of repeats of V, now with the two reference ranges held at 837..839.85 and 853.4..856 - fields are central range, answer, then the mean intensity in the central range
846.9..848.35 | -0.089 nm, 21.9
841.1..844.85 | -0.133 nm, 21.6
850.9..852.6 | -0.008 nm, 20.5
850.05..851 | -0.027 nm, 21.1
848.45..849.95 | -0.044 nm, 21.2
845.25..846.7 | -0.058 nm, 21.5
